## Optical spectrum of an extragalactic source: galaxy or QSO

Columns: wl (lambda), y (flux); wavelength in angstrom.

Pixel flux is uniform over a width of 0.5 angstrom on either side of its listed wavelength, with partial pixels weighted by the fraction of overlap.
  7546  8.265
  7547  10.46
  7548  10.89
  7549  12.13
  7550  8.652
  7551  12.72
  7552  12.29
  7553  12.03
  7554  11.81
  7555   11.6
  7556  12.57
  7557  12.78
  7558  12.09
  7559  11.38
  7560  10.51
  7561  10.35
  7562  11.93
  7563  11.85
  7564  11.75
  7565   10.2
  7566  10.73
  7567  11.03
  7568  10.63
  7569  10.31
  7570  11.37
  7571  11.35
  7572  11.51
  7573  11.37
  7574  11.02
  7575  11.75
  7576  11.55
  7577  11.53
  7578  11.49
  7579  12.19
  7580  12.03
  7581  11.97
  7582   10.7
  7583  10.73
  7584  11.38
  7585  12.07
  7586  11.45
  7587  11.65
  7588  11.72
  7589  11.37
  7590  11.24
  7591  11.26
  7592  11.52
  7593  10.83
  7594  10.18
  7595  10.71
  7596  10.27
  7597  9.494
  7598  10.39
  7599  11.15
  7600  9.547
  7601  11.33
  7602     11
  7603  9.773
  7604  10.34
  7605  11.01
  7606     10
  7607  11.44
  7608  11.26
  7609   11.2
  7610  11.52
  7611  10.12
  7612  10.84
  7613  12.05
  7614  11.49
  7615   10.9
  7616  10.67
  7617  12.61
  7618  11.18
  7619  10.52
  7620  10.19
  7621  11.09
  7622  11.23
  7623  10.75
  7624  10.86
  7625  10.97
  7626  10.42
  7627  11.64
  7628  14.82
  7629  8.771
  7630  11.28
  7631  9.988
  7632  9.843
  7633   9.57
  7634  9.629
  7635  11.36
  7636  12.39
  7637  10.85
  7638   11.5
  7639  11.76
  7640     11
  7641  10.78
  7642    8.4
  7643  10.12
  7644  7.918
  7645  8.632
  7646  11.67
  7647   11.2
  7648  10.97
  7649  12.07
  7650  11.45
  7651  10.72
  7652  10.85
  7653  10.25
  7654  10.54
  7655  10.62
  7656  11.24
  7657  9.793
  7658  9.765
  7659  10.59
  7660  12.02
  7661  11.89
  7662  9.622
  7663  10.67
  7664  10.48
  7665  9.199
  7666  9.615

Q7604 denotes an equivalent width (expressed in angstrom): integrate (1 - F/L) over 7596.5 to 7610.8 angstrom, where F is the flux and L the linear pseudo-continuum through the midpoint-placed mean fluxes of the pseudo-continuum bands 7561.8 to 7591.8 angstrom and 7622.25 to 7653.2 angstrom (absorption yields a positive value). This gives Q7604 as 0.54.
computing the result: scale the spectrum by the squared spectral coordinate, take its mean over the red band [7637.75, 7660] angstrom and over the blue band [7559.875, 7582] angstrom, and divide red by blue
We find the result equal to 1.0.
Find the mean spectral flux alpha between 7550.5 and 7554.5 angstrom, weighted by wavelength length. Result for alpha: 12.2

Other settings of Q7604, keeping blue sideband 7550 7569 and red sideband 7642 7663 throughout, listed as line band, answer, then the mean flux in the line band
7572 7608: 0.3 angstrom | 11.1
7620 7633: -0.1 angstrom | 10.9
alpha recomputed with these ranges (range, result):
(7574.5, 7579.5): 11.7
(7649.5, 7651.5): 11.1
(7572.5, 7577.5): 11.4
